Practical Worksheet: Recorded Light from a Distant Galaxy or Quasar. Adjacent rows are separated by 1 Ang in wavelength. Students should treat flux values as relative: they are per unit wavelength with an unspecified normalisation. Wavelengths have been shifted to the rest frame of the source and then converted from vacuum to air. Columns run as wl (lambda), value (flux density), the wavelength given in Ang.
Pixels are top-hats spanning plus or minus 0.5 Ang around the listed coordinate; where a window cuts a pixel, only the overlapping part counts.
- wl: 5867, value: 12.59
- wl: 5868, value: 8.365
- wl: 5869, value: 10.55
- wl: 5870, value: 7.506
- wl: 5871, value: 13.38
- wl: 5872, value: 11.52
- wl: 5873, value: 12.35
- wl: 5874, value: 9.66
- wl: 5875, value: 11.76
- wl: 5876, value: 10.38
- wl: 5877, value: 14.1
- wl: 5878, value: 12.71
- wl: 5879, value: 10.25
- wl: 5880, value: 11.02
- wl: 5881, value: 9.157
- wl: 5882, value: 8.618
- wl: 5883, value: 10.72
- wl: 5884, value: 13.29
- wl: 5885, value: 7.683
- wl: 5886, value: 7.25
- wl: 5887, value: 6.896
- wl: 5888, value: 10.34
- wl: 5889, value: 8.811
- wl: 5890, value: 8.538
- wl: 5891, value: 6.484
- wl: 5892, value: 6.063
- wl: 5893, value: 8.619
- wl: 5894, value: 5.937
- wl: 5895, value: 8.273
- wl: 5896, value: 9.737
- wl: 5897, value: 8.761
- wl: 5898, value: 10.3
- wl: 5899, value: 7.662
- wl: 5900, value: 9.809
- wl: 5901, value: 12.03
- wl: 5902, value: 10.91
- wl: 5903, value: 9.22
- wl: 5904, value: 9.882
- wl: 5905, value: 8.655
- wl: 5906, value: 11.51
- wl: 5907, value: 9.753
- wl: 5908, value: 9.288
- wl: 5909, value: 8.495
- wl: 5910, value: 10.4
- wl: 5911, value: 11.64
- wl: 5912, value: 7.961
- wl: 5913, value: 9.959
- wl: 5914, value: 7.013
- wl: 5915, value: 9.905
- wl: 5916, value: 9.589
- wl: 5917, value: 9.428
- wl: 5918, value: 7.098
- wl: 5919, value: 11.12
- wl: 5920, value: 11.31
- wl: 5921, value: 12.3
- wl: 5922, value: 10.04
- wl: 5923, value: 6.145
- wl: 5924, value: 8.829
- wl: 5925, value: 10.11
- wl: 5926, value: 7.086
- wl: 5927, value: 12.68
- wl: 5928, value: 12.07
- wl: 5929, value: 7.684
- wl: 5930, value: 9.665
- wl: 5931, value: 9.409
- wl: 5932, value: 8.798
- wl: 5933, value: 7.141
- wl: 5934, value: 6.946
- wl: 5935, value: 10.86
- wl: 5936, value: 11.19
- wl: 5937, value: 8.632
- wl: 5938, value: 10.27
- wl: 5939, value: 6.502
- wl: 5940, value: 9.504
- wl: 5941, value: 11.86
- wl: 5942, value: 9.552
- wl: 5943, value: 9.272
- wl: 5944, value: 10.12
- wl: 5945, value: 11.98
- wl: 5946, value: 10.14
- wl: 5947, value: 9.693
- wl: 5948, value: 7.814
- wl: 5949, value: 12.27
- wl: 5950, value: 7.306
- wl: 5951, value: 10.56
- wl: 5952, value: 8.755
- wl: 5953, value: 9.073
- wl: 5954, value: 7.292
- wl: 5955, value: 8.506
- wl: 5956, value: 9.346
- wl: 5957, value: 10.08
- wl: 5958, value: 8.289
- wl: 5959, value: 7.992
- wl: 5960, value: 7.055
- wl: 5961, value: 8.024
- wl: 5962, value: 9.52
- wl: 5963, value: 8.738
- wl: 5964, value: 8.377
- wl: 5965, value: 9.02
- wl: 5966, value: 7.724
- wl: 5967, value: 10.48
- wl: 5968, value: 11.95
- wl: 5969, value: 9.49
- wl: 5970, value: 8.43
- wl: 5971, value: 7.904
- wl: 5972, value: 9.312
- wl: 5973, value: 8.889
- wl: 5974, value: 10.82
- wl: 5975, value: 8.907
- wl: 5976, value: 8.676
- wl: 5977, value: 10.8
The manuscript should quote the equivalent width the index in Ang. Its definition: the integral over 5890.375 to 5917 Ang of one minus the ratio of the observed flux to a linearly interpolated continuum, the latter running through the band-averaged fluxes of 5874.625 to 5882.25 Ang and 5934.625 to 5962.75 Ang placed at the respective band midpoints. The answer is 3.3 Ang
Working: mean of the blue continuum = 11.1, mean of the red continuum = 9.33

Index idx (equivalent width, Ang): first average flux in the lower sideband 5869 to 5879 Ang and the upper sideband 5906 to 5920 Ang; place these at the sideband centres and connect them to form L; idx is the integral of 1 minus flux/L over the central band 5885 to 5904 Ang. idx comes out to 3.13 Ang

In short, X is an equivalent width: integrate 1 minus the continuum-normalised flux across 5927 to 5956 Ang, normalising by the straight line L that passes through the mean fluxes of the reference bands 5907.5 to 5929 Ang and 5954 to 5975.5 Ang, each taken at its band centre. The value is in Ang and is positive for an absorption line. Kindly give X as -0.53 Ang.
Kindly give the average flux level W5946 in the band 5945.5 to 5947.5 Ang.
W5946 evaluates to 9.92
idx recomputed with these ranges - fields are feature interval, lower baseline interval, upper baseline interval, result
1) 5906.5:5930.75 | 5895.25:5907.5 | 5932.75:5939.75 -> -0.6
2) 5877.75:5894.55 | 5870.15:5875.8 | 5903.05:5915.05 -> 2.9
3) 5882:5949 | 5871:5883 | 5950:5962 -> 3.3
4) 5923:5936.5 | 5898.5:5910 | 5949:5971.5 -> 0.1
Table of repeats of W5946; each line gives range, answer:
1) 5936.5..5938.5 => 9.45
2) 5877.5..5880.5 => 11.3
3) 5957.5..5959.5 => 8.14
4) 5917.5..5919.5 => 9.11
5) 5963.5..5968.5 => 9.51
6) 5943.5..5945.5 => 11.1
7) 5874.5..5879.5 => 11.8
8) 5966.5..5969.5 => 10.6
